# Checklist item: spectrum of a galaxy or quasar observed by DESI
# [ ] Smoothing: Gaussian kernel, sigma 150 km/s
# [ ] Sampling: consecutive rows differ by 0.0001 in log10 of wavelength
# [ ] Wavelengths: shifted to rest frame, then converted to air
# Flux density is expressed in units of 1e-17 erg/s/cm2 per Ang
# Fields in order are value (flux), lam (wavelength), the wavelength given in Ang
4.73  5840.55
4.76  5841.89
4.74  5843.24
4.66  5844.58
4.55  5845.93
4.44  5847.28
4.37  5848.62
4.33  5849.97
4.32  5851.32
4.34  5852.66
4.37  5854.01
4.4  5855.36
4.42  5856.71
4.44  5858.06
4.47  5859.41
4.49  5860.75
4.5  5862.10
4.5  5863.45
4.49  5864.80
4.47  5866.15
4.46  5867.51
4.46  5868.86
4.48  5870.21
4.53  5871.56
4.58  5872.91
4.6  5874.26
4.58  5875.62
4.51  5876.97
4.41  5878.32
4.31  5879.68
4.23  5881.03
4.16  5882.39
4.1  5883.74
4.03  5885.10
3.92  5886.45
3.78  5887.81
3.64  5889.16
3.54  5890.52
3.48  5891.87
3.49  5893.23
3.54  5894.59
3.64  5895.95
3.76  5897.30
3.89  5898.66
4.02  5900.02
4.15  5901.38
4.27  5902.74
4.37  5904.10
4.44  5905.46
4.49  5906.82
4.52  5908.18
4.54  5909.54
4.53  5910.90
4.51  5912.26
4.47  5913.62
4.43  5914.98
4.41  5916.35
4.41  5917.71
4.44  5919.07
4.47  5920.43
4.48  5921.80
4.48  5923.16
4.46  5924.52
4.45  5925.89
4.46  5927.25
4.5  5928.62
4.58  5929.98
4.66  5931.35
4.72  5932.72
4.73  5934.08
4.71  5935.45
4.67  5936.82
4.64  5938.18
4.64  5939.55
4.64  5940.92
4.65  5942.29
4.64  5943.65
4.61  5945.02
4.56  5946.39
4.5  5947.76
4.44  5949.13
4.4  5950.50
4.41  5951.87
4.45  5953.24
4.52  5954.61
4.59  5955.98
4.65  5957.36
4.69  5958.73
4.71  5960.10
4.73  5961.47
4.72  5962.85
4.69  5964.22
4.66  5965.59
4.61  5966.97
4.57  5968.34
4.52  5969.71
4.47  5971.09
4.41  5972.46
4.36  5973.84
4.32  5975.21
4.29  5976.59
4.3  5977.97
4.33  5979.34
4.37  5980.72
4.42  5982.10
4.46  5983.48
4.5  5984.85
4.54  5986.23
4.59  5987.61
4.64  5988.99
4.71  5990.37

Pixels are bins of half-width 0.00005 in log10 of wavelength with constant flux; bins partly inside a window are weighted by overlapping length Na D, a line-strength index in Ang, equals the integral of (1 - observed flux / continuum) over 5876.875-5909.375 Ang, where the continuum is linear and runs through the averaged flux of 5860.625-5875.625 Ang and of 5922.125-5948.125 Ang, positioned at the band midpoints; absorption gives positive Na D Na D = 3.66 Ang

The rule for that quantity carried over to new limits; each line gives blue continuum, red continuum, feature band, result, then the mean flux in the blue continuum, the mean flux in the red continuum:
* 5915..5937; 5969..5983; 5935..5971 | -1.2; 4.53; 4.38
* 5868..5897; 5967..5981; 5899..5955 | -3.3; 4.09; 4.41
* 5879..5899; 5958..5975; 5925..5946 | -1.6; 3.83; 4.59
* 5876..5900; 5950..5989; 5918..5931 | -0.9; 3.92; 4.51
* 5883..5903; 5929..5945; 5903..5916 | -1.1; 3.81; 4.66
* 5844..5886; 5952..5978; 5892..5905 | 1.6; 4.42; 4.54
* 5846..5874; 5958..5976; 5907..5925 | 0.2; 4.45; 4.57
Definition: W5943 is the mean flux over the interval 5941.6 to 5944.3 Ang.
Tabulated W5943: 4.66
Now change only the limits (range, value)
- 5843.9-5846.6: 4.61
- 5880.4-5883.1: 4.19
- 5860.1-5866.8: 4.49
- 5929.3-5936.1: 4.68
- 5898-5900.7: 3.95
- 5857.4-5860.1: 4.47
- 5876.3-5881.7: 4.37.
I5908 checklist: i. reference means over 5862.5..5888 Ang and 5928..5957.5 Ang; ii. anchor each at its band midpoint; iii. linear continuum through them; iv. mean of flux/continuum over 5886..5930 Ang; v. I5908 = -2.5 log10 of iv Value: 0.07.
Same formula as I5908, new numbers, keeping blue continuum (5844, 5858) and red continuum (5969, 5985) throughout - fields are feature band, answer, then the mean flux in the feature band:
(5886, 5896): 0.21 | 3.62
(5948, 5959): -0.03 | 4.51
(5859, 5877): -0.02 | 4.51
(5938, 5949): -0.05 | 4.6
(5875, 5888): 0.05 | 4.22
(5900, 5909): 0.01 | 4.35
